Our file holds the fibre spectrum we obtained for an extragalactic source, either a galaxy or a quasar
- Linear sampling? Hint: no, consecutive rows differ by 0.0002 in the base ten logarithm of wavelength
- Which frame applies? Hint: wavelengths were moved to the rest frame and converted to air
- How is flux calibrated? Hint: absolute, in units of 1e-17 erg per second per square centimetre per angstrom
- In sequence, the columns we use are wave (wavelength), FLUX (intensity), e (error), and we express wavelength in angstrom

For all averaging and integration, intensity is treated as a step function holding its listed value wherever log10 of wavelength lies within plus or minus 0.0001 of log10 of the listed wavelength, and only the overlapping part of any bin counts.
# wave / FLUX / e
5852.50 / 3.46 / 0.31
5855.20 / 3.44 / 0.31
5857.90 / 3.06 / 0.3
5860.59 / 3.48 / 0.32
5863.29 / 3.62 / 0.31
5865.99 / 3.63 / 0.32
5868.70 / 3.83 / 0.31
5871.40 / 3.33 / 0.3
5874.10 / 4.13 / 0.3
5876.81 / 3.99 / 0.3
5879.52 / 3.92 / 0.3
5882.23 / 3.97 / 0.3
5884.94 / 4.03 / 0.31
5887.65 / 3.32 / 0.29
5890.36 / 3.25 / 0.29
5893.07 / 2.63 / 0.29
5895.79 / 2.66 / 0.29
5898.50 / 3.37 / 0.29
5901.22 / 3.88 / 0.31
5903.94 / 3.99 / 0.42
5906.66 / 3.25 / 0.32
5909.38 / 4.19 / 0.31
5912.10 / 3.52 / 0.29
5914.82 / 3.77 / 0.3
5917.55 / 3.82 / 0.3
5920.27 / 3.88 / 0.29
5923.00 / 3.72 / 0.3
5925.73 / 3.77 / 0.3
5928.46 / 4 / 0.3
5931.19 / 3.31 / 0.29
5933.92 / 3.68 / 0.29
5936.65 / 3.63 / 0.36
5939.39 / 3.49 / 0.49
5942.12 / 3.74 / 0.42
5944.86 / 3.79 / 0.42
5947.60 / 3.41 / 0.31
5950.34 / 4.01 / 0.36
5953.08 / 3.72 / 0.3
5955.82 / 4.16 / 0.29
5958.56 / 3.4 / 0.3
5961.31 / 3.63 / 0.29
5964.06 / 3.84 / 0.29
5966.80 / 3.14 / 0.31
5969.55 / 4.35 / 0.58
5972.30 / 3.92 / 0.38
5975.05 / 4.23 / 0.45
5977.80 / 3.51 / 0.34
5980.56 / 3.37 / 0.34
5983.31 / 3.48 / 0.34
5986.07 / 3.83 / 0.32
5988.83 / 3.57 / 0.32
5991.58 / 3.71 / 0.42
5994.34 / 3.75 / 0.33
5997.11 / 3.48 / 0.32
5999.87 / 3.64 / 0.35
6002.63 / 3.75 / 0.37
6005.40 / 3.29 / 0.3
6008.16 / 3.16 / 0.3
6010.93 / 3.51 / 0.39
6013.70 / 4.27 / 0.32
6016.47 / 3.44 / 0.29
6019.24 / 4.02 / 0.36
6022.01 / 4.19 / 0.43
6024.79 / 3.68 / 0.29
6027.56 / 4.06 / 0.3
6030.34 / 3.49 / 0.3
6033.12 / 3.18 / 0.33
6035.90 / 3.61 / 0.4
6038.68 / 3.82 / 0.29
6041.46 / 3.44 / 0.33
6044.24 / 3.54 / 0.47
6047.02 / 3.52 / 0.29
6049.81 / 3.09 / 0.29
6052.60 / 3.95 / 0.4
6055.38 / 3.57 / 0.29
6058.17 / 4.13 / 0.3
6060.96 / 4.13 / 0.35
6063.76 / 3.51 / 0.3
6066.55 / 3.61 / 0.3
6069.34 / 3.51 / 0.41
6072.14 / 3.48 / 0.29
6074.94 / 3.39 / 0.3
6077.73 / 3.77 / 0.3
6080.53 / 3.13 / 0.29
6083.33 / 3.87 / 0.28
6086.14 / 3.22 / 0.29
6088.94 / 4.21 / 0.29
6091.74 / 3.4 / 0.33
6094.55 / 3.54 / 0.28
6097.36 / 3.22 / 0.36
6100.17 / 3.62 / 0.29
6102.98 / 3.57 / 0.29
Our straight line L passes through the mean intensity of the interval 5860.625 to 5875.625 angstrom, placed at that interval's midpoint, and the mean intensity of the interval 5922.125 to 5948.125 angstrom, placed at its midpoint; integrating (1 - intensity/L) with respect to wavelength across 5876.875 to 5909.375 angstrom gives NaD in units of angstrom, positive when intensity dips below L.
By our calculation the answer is 1.3 angstrom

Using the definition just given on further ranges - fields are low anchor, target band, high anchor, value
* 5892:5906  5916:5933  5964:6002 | -1.6 angstrom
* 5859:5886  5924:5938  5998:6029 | 0.3 angstrom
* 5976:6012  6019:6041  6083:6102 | -1.1 angstrom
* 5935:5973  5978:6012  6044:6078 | 1.3 angstrom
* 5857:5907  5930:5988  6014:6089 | -1.6 angstrom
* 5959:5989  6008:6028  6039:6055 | -1.2 angstrom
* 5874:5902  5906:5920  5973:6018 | -0.8 angstrom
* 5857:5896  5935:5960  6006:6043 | -0.6 angstrom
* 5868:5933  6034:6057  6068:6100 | -0.1 angstrom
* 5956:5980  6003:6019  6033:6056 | 0.2 angstrom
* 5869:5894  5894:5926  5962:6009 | 0.1 angstrom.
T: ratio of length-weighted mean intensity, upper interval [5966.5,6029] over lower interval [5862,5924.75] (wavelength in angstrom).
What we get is 1.02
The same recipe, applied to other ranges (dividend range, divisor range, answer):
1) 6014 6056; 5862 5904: 1.02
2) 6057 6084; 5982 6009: 1.02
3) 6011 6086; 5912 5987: 0.98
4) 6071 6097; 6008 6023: 0.93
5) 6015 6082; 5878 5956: 1.00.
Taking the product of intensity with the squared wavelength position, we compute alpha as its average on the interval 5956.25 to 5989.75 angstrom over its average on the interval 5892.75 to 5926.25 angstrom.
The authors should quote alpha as 1.05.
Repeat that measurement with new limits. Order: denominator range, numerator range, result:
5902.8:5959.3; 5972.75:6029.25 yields 1.02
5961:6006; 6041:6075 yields 1.01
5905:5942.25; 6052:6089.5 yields 1.04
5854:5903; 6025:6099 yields 1.08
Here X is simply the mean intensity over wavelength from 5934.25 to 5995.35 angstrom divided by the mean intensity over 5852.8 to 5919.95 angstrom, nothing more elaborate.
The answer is 1.0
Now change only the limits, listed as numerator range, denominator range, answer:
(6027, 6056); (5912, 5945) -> 0.96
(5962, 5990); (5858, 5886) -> 0.99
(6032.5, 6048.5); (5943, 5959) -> 0.94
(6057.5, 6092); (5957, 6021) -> 0.99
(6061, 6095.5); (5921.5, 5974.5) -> 0.96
